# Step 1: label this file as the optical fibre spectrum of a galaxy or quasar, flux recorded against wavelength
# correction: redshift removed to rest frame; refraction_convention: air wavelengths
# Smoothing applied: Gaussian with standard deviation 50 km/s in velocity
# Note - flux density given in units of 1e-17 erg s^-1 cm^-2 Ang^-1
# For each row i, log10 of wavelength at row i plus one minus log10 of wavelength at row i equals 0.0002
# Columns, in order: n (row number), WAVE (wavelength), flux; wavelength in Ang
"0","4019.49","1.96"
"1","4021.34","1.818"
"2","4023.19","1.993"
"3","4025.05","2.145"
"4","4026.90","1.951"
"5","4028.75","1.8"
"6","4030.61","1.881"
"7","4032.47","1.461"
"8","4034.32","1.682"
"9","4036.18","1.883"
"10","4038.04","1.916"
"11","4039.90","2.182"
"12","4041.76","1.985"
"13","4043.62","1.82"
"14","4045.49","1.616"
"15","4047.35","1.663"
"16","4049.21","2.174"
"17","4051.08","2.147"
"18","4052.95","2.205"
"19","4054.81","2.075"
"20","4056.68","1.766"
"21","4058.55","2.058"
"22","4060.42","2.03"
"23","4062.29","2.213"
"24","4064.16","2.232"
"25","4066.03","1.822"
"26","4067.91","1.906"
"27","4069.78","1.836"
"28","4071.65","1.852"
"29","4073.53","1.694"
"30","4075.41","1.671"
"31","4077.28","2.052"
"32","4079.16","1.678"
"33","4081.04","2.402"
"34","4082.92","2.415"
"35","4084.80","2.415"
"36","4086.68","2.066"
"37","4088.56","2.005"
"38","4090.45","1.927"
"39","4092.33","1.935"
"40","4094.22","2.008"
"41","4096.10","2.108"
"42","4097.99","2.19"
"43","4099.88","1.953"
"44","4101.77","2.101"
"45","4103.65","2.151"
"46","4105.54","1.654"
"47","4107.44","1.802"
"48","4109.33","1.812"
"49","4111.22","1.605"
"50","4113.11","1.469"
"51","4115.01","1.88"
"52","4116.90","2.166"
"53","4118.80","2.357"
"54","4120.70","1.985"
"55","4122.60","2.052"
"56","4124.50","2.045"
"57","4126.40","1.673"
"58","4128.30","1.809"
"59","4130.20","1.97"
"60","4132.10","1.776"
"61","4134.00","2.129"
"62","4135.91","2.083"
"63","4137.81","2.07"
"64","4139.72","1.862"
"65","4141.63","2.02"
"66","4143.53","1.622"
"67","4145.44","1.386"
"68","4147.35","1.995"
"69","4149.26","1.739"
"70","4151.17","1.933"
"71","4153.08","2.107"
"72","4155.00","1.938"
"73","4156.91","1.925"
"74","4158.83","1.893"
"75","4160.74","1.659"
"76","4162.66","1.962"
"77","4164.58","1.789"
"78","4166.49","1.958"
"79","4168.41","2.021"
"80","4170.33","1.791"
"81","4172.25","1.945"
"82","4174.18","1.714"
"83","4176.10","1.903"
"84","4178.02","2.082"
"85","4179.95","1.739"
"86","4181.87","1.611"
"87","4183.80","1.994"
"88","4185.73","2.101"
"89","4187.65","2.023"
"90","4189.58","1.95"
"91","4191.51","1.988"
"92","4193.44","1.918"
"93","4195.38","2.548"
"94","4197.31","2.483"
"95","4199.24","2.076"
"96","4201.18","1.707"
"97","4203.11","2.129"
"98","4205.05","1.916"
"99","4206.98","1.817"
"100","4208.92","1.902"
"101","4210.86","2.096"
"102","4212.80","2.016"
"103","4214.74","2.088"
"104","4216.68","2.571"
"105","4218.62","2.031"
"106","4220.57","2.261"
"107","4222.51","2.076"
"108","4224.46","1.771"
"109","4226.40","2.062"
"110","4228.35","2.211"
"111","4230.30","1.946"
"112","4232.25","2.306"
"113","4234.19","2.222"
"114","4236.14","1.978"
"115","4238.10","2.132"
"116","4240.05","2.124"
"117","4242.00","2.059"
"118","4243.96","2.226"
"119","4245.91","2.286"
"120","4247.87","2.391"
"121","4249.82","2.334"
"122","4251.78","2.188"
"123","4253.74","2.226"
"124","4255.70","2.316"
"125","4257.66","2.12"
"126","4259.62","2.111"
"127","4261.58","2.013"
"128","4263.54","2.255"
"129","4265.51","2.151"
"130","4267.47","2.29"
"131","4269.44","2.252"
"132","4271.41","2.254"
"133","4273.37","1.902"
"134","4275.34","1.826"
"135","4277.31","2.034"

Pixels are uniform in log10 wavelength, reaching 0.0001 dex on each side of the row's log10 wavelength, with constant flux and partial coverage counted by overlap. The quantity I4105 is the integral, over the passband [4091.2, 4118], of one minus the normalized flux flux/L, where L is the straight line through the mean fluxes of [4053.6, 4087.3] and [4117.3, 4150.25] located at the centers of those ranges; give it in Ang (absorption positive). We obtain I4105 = 0.6 Ang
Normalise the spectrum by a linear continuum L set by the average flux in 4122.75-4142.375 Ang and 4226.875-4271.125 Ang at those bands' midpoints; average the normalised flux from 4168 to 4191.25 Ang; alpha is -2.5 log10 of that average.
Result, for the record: 0.076 mag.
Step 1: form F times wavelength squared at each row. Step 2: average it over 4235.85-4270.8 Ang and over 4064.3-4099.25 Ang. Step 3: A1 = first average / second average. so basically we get 1.2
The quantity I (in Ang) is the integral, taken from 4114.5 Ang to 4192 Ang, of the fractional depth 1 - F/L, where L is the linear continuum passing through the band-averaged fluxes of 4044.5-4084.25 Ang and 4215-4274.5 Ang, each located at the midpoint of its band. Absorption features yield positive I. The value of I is 5.8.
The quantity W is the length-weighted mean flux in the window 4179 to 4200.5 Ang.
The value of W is 2.03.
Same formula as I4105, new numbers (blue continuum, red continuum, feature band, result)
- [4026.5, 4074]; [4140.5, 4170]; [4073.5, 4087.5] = -1.25 Ang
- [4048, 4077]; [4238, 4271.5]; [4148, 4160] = 0.96 Ang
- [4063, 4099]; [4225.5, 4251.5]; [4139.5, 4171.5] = 3.53 Ang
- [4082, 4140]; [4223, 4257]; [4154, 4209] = 3.51 Ang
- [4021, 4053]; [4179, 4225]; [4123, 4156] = 1.50 Ang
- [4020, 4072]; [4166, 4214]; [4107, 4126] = 0.41 Ang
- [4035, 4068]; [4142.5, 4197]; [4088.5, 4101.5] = -0.45 Ang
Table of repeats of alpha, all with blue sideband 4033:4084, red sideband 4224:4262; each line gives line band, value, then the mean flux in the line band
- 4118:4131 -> 0.028 mag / 1.98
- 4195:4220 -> 0.011 mag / 2.1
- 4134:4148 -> 0.095 mag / 1.88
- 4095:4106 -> -0.021 mag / 2.04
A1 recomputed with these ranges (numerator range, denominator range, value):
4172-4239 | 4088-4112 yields 1.10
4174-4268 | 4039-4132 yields 1.14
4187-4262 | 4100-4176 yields 1.17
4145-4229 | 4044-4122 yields 1.05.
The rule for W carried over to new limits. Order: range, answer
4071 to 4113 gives 1.97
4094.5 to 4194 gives 1.91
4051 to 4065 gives 2.09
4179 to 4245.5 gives 2.06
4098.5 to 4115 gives 1.83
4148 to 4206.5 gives 1.95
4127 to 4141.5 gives 1.95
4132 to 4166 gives 1.89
